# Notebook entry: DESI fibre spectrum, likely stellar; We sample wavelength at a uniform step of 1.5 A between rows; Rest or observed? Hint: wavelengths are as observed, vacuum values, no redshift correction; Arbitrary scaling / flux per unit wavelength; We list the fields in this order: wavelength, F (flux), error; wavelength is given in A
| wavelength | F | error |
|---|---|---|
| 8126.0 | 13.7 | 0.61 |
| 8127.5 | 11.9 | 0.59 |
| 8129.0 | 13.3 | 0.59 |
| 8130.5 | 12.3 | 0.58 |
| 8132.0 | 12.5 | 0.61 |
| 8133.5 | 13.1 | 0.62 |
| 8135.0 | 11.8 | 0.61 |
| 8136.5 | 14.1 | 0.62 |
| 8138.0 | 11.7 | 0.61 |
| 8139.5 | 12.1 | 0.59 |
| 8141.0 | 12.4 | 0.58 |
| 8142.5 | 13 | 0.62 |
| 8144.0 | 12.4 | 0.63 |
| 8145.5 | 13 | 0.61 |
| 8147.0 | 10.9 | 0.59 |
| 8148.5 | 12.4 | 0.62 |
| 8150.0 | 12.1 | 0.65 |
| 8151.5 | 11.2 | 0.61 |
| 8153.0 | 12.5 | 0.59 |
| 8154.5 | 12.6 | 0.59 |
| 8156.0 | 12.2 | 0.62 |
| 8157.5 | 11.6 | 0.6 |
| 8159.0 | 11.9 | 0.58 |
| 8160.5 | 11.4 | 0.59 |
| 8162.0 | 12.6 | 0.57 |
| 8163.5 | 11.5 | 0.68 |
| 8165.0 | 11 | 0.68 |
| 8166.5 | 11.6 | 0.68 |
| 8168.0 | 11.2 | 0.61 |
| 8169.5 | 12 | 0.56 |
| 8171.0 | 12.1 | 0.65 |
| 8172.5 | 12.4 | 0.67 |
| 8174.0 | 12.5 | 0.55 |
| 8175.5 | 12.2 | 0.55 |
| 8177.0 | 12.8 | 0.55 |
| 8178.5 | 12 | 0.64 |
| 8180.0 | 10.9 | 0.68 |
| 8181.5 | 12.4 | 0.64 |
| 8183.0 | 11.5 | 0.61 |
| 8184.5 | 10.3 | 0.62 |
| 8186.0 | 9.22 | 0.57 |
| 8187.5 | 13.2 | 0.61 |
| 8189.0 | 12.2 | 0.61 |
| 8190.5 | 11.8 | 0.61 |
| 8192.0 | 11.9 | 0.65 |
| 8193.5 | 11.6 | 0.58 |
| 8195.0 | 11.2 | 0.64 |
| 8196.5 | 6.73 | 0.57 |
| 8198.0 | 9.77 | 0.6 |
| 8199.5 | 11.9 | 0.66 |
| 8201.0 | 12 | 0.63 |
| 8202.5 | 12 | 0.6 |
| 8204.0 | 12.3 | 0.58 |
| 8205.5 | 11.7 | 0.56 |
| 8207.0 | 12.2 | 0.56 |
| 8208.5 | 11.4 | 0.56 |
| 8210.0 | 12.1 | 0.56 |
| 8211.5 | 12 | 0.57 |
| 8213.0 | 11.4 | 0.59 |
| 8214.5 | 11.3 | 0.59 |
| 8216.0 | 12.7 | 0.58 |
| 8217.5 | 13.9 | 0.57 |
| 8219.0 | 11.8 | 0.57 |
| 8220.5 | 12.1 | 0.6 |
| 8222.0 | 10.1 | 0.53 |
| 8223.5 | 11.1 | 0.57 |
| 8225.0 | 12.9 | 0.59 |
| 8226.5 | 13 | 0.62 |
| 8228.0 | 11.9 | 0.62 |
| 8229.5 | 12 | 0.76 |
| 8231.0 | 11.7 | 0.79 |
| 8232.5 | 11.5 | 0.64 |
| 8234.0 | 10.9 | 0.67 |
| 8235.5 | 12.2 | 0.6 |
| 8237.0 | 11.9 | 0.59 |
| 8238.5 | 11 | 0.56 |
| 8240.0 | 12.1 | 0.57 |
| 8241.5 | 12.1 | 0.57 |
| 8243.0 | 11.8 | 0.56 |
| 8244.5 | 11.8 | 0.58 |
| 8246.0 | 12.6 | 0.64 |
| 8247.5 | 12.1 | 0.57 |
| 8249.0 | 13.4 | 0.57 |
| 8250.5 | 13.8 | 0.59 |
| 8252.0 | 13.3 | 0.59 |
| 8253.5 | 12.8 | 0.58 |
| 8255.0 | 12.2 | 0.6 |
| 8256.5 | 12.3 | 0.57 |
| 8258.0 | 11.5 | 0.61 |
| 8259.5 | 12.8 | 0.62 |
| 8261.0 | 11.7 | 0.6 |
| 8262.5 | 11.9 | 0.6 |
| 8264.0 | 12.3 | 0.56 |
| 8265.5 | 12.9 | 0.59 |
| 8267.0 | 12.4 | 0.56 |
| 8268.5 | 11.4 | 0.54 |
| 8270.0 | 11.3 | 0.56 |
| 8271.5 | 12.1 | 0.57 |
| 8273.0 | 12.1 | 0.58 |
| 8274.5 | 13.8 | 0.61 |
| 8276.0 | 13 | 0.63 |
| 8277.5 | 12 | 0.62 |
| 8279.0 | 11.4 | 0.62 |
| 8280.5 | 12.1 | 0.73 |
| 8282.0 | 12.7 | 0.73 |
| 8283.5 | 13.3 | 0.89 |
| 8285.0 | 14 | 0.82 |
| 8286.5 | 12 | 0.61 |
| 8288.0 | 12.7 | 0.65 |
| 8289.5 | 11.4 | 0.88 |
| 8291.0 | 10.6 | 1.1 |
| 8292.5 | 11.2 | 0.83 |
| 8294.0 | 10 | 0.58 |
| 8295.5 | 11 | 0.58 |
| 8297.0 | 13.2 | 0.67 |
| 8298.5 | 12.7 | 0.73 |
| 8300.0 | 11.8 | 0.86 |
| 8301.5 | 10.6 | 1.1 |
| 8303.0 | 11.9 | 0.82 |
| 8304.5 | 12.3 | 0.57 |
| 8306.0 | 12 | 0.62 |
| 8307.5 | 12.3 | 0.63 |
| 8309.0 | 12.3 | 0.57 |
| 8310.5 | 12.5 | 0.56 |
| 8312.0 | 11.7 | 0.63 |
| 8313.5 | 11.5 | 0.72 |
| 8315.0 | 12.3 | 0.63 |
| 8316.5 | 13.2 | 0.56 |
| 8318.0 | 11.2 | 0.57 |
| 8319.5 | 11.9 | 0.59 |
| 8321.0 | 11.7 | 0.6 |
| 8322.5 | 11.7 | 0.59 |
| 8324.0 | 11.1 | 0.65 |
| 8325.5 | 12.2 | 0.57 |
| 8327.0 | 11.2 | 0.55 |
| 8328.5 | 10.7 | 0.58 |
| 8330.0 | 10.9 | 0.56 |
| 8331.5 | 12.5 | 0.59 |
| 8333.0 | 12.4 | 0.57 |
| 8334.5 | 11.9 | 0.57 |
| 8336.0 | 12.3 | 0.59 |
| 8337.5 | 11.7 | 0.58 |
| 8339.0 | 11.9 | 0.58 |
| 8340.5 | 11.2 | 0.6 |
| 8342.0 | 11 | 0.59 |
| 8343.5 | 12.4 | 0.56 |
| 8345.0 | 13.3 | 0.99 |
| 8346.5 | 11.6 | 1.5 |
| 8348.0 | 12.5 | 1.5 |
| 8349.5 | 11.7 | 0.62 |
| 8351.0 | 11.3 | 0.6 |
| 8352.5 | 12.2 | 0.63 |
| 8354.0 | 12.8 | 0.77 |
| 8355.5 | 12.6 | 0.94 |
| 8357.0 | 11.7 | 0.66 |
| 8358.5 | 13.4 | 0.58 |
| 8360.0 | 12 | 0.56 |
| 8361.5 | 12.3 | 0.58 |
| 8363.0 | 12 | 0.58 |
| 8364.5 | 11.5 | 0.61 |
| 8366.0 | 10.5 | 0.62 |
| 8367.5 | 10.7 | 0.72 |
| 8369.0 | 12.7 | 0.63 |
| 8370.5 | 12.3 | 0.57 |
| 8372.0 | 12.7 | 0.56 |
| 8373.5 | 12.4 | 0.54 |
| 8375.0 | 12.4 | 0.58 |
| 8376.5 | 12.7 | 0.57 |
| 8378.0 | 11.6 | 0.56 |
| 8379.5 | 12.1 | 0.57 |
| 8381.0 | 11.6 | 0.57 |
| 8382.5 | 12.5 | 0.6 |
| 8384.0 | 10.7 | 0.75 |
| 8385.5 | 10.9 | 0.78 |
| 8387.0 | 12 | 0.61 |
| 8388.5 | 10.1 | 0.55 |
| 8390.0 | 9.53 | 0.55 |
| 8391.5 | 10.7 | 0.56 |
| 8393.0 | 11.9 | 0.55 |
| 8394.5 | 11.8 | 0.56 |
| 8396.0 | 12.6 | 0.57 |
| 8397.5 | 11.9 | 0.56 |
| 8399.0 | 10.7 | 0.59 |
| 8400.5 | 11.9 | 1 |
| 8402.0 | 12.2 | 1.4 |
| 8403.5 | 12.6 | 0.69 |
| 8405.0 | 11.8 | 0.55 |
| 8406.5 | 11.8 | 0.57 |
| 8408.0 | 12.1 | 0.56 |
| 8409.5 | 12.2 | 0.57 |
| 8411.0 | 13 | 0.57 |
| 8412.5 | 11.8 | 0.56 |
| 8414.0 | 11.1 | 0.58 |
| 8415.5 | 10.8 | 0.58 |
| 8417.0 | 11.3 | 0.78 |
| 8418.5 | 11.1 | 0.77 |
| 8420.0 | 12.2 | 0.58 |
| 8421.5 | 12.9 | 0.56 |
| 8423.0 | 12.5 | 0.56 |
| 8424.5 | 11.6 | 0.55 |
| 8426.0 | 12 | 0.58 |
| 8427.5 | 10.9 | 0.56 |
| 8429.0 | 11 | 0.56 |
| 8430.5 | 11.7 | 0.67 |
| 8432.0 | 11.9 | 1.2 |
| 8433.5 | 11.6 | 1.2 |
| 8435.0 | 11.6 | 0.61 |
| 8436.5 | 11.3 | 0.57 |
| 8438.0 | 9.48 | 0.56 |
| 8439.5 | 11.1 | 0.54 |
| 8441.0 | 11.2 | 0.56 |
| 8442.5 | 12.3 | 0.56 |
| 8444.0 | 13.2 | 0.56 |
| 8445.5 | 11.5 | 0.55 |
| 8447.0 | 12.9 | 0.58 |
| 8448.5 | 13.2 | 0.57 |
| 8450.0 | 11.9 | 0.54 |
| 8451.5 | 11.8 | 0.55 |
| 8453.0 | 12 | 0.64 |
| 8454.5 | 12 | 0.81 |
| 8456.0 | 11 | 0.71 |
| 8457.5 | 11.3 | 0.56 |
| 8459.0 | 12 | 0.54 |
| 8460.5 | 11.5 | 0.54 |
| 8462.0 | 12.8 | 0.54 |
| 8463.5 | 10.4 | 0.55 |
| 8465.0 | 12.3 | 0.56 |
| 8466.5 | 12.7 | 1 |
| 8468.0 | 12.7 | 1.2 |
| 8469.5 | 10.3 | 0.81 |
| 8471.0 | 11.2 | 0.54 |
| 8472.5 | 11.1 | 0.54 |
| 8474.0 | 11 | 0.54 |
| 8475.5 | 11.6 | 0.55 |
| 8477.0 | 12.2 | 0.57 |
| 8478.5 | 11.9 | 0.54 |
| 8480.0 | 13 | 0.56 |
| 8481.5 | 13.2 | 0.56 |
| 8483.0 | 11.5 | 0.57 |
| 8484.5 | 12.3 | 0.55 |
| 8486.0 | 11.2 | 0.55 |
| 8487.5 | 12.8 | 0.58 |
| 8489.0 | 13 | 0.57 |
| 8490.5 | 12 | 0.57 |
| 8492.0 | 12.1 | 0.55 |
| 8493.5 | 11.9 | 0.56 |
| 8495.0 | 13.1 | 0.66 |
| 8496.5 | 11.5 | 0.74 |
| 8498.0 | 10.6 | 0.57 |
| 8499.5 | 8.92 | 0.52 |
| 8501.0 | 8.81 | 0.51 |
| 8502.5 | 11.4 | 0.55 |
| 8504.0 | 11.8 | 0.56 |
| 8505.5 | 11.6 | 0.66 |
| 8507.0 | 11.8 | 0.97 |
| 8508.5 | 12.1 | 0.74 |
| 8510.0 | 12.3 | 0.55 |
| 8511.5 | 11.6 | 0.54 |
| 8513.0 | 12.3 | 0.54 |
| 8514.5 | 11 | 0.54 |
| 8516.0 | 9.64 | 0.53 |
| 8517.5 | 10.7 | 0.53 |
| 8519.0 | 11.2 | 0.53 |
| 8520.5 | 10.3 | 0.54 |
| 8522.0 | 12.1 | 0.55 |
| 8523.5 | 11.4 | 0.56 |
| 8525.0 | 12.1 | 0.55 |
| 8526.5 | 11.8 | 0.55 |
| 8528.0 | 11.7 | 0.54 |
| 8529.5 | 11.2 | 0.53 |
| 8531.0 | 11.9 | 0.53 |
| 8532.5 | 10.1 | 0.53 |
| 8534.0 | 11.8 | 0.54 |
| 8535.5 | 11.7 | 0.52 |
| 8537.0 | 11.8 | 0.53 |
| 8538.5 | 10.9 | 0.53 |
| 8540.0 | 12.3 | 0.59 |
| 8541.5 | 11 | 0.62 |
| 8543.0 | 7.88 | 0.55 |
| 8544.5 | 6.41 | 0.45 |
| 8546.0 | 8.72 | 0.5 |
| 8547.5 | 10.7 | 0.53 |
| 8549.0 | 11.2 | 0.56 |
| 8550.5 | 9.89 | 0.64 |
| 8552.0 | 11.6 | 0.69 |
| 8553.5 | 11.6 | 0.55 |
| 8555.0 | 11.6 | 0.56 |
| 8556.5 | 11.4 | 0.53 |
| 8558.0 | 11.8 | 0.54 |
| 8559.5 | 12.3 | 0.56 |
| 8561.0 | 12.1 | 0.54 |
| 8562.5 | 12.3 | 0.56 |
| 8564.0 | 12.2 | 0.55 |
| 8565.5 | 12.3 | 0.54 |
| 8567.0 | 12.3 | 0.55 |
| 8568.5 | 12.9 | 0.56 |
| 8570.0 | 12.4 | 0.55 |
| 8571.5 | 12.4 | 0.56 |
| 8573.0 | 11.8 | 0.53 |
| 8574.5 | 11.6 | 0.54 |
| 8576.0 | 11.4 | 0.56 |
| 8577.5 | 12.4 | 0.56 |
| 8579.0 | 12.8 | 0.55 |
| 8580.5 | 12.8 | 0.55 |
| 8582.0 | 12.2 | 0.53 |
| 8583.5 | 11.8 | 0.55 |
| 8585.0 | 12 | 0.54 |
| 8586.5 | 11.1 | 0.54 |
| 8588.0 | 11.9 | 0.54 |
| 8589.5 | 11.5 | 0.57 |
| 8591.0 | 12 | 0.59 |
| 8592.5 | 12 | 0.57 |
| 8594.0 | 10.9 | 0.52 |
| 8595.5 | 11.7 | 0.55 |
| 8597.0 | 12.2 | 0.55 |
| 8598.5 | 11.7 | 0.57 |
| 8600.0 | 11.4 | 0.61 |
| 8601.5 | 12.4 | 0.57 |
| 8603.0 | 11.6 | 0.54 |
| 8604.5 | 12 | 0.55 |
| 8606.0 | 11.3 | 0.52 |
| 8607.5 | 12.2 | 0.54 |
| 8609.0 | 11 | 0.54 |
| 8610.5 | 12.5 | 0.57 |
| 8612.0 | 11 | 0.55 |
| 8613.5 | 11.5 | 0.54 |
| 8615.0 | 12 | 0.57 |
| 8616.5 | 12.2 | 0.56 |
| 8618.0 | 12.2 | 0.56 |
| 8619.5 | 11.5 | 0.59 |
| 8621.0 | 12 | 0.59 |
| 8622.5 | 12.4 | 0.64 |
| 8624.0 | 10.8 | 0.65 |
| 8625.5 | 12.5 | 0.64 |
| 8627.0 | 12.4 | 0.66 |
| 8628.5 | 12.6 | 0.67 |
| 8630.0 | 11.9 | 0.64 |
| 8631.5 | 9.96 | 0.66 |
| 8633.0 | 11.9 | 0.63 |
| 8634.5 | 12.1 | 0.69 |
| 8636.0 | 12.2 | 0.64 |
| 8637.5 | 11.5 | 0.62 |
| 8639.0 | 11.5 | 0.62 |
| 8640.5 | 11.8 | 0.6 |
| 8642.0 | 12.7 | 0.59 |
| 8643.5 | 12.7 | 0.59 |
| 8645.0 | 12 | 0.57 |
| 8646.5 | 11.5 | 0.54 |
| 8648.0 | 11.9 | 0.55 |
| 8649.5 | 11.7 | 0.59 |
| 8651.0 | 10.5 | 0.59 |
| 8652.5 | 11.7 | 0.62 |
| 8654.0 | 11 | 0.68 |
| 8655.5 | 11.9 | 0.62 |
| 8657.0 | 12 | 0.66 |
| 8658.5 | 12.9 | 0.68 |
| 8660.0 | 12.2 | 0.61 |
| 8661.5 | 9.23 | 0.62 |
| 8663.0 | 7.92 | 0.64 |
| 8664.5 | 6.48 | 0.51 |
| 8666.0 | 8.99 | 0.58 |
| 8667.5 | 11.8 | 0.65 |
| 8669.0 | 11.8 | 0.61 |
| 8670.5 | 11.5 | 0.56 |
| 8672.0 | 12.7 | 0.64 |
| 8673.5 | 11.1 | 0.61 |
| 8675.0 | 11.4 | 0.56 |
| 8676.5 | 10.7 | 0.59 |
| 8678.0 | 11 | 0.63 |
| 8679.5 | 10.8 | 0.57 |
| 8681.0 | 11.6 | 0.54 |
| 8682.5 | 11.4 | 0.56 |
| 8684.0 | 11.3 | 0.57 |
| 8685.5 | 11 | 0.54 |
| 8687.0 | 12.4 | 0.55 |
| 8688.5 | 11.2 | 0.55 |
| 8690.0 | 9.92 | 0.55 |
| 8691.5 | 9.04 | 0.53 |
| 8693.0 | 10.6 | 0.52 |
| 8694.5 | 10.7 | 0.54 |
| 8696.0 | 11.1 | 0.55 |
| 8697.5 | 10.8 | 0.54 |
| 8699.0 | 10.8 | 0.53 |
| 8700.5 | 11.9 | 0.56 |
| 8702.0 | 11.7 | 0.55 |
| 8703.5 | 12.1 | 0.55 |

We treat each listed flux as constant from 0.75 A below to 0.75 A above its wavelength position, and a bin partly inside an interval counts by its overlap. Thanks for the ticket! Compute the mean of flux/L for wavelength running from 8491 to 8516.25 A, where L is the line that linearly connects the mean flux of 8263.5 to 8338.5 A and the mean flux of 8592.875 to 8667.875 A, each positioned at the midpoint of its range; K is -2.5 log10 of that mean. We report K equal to 0.032 mag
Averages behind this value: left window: 12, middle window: 11.4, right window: 11.5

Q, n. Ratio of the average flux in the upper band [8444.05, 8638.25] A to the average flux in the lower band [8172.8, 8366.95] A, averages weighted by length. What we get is 1.0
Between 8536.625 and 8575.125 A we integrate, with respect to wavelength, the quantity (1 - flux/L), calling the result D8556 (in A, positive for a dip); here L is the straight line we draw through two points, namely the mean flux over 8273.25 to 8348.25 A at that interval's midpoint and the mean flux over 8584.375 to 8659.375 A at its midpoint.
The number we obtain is 1.8 A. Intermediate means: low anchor 12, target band 11.3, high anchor 11.8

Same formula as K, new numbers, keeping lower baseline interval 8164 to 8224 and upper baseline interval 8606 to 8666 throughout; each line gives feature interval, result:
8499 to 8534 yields 0.03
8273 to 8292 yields -0.07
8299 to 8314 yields -0.03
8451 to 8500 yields -0.02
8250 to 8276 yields -0.07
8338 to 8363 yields -0.05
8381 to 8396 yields 0.03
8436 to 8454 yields -0.03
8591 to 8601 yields -0.02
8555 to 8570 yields -0.06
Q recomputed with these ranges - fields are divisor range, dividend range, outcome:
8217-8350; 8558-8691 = 0.97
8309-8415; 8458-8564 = 0.96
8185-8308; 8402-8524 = 0.98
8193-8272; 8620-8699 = 0.95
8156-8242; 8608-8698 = 0.97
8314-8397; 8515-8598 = 0.97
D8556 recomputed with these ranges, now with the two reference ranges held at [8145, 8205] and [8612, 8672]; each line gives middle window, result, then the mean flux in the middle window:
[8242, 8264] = -1.5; 12.4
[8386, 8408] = 0.0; 11.5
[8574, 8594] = -0.7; 11.9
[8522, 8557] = 1.8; 10.9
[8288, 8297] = 0.3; 11.2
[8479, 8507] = -0.4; 11.7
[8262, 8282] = -1.0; 12.2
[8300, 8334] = -0.6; 11.8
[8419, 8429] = -0.3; 11.9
